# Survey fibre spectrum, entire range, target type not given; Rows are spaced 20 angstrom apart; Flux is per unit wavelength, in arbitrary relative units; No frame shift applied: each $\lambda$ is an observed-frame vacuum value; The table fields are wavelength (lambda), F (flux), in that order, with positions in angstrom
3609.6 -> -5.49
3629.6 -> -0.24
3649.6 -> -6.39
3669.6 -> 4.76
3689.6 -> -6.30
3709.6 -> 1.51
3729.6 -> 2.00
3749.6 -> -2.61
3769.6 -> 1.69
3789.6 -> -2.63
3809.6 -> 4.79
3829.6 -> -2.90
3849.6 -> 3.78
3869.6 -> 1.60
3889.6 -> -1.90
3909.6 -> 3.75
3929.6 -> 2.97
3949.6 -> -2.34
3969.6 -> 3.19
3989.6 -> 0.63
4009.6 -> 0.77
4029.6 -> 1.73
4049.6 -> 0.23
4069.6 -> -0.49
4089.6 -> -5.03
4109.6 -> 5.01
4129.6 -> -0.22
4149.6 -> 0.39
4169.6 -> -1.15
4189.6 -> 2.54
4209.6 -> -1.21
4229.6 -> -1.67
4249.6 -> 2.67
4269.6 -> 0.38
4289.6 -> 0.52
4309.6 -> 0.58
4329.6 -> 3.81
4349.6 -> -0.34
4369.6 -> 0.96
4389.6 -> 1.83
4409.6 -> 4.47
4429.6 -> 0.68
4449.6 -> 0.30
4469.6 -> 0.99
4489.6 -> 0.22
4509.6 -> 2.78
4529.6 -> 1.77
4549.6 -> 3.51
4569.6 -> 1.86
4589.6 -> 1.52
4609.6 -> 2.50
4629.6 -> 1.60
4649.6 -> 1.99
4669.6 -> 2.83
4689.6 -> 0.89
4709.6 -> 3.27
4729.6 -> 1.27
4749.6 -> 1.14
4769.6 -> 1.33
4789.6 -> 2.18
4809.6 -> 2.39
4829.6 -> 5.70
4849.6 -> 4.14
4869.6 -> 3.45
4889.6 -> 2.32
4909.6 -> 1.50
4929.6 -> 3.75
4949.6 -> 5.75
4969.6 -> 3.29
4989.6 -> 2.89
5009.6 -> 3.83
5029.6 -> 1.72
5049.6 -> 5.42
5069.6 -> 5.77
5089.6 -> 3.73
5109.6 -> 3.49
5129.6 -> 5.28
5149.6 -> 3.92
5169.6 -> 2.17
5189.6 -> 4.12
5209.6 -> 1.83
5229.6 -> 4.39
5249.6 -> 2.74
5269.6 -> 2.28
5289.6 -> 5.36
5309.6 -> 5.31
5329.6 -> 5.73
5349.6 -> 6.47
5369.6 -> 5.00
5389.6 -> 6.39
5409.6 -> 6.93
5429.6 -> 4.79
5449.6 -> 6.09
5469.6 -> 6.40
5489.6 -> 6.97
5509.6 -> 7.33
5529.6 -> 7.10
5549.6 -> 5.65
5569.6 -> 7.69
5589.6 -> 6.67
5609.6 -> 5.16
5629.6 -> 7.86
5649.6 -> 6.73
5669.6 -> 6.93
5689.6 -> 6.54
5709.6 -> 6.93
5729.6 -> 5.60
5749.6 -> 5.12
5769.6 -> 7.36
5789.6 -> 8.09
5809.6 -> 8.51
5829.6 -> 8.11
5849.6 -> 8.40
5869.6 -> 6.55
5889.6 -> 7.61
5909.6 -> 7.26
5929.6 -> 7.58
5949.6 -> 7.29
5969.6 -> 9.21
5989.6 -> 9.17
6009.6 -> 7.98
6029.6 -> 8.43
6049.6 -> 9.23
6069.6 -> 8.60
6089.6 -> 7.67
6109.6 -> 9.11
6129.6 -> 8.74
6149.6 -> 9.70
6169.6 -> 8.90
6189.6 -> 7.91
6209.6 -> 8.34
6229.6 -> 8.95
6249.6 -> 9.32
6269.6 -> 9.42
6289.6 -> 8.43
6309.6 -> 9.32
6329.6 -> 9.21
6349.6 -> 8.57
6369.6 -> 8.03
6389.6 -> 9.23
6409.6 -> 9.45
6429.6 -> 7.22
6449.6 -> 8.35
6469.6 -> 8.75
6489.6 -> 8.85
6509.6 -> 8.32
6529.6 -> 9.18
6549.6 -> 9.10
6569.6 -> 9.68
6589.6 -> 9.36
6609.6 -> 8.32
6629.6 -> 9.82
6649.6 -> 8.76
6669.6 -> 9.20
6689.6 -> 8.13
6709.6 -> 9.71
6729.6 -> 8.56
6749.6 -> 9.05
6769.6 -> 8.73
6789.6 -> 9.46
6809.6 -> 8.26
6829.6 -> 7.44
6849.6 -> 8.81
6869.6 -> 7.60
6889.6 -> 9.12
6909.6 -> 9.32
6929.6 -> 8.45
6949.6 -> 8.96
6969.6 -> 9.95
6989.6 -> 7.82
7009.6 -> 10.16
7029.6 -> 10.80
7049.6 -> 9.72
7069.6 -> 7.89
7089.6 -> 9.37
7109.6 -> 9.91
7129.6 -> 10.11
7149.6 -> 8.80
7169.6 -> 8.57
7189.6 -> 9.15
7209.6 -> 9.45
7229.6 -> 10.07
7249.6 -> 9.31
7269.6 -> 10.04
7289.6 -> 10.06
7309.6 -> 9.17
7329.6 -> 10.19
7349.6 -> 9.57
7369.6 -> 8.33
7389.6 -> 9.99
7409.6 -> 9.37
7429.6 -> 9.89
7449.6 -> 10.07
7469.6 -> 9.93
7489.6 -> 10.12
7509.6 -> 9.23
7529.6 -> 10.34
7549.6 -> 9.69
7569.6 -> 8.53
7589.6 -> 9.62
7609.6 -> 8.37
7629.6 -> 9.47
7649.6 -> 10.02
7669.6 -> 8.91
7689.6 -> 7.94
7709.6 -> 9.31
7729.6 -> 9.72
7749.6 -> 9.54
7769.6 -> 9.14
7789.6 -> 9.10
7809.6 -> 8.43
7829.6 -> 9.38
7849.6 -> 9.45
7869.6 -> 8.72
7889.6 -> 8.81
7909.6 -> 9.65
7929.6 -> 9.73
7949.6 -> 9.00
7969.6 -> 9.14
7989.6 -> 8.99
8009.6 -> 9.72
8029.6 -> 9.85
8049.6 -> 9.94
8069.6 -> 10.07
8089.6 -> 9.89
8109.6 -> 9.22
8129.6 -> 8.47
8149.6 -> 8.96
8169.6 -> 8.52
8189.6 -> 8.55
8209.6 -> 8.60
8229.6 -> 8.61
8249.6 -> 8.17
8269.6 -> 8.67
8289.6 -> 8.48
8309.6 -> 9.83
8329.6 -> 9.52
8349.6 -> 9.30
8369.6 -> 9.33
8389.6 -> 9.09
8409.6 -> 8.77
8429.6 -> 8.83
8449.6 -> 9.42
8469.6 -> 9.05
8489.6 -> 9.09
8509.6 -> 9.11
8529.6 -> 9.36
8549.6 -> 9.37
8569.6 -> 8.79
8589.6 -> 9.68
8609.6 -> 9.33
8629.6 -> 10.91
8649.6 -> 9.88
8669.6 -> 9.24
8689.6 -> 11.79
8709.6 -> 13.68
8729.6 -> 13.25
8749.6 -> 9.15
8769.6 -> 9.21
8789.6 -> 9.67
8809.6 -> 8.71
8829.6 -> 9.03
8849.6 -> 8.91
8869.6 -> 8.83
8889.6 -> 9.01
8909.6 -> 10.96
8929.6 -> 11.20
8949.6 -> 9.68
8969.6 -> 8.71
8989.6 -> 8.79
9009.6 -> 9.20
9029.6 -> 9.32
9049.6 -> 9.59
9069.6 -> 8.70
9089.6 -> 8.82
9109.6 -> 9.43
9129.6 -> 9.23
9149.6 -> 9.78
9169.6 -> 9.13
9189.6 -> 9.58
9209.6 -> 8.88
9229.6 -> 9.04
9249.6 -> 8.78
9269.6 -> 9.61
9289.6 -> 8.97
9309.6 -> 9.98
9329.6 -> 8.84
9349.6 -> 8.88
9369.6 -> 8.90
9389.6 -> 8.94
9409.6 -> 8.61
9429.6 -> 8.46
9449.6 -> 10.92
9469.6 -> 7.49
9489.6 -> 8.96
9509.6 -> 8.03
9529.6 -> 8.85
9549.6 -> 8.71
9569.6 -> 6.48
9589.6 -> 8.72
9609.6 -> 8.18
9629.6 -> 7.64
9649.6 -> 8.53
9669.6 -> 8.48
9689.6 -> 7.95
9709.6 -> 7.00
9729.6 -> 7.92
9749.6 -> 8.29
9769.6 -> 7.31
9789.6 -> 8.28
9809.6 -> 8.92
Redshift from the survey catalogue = 0.33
